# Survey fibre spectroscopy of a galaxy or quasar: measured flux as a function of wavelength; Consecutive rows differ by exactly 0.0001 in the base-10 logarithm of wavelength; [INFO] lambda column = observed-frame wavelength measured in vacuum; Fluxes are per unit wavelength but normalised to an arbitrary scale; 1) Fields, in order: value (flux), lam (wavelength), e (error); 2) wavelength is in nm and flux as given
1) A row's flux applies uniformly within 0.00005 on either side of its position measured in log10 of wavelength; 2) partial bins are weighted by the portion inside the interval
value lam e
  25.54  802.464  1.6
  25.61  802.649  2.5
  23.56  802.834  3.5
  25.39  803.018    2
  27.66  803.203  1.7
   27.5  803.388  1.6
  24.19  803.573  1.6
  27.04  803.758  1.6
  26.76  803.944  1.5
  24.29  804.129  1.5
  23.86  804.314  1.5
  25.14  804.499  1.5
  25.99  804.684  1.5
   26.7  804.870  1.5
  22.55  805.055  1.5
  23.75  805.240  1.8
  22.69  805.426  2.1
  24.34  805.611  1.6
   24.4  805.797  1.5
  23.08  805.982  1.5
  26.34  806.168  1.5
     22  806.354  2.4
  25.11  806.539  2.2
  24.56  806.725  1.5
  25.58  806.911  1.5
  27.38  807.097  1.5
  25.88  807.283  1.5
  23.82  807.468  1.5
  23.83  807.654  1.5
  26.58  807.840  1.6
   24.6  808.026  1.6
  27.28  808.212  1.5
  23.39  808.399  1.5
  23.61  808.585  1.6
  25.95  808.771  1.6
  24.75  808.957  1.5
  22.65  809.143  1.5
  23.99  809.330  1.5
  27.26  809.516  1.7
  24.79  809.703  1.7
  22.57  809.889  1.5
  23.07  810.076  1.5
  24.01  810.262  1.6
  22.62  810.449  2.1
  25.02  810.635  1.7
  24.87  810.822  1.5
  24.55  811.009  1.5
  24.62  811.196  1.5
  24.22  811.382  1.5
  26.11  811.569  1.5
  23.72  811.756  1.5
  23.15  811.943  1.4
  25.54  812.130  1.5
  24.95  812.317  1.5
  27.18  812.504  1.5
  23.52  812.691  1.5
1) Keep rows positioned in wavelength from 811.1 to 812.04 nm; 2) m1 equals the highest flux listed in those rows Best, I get 26.11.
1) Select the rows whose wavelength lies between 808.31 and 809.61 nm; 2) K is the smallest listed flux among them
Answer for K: 22.65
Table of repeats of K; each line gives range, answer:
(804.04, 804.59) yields 23.86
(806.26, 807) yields 22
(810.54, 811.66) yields 24.22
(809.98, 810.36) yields 23.07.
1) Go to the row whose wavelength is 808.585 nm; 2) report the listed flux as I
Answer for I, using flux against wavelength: 23.61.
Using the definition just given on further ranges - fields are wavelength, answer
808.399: 23.39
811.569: 26.11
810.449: 22.62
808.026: 24.6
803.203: 27.66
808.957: 24.75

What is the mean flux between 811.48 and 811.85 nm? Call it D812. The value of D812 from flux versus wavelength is 24.9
